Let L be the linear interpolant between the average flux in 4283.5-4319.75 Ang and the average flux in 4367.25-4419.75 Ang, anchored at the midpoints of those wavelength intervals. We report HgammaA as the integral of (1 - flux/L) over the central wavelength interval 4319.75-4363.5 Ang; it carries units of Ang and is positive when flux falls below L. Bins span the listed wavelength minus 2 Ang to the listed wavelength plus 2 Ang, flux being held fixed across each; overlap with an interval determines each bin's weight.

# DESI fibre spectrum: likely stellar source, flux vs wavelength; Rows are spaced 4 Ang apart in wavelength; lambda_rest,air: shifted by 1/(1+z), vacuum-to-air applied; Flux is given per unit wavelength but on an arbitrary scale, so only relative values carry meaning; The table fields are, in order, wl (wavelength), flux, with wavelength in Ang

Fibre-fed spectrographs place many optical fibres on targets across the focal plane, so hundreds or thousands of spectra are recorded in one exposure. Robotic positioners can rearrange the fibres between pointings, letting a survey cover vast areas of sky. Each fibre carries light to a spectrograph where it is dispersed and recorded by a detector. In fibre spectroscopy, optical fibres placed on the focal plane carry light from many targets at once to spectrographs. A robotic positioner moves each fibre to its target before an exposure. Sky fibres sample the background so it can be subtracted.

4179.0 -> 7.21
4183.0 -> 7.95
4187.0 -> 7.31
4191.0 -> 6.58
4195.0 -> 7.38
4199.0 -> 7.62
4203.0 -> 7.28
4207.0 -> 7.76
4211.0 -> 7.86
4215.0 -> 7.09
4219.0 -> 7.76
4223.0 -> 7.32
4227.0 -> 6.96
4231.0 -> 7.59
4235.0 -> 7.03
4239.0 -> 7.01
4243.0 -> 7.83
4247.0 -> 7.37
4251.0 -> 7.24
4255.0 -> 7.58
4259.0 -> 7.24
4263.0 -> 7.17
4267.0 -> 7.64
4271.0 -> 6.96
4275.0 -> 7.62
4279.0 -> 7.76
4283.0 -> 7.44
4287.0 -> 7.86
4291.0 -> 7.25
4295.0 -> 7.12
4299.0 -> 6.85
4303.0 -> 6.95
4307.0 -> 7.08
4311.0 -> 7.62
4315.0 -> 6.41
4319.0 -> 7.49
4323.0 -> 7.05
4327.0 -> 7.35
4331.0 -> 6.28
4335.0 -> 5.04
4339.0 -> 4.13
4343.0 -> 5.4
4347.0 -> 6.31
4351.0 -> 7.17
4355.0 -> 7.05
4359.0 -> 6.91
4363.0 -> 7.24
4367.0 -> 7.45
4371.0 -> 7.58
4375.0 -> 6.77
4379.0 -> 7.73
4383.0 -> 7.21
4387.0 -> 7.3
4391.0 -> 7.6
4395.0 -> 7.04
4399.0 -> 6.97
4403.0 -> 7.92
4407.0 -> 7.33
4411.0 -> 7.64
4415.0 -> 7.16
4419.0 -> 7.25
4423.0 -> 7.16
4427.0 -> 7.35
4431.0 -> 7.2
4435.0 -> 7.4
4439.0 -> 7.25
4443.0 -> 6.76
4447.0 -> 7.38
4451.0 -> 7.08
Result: 5.4 Ang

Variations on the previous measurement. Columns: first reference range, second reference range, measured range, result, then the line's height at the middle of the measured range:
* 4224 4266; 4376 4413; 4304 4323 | 0.6 Ang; 7.35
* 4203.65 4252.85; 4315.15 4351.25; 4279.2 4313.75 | -3.4 Ang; 6.63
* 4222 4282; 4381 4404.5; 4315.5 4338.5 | 2.8 Ang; 7.34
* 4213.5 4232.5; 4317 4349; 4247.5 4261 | -0.7 Ang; 7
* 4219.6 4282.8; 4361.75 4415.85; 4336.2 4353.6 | 3.8 Ang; 7.36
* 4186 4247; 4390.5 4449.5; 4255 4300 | -0.2 Ang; 7.34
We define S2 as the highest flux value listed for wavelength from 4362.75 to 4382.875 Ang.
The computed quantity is 7.73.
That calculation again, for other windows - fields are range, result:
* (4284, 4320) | 7.86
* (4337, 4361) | 7.17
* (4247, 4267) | 7.64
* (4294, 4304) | 7.12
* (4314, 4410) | 7.92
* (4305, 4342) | 7.62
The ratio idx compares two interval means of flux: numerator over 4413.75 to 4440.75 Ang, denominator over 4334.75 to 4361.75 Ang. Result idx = 1.19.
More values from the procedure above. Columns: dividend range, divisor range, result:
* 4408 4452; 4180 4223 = 0.97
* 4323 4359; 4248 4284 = 0.84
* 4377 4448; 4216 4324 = 1.00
